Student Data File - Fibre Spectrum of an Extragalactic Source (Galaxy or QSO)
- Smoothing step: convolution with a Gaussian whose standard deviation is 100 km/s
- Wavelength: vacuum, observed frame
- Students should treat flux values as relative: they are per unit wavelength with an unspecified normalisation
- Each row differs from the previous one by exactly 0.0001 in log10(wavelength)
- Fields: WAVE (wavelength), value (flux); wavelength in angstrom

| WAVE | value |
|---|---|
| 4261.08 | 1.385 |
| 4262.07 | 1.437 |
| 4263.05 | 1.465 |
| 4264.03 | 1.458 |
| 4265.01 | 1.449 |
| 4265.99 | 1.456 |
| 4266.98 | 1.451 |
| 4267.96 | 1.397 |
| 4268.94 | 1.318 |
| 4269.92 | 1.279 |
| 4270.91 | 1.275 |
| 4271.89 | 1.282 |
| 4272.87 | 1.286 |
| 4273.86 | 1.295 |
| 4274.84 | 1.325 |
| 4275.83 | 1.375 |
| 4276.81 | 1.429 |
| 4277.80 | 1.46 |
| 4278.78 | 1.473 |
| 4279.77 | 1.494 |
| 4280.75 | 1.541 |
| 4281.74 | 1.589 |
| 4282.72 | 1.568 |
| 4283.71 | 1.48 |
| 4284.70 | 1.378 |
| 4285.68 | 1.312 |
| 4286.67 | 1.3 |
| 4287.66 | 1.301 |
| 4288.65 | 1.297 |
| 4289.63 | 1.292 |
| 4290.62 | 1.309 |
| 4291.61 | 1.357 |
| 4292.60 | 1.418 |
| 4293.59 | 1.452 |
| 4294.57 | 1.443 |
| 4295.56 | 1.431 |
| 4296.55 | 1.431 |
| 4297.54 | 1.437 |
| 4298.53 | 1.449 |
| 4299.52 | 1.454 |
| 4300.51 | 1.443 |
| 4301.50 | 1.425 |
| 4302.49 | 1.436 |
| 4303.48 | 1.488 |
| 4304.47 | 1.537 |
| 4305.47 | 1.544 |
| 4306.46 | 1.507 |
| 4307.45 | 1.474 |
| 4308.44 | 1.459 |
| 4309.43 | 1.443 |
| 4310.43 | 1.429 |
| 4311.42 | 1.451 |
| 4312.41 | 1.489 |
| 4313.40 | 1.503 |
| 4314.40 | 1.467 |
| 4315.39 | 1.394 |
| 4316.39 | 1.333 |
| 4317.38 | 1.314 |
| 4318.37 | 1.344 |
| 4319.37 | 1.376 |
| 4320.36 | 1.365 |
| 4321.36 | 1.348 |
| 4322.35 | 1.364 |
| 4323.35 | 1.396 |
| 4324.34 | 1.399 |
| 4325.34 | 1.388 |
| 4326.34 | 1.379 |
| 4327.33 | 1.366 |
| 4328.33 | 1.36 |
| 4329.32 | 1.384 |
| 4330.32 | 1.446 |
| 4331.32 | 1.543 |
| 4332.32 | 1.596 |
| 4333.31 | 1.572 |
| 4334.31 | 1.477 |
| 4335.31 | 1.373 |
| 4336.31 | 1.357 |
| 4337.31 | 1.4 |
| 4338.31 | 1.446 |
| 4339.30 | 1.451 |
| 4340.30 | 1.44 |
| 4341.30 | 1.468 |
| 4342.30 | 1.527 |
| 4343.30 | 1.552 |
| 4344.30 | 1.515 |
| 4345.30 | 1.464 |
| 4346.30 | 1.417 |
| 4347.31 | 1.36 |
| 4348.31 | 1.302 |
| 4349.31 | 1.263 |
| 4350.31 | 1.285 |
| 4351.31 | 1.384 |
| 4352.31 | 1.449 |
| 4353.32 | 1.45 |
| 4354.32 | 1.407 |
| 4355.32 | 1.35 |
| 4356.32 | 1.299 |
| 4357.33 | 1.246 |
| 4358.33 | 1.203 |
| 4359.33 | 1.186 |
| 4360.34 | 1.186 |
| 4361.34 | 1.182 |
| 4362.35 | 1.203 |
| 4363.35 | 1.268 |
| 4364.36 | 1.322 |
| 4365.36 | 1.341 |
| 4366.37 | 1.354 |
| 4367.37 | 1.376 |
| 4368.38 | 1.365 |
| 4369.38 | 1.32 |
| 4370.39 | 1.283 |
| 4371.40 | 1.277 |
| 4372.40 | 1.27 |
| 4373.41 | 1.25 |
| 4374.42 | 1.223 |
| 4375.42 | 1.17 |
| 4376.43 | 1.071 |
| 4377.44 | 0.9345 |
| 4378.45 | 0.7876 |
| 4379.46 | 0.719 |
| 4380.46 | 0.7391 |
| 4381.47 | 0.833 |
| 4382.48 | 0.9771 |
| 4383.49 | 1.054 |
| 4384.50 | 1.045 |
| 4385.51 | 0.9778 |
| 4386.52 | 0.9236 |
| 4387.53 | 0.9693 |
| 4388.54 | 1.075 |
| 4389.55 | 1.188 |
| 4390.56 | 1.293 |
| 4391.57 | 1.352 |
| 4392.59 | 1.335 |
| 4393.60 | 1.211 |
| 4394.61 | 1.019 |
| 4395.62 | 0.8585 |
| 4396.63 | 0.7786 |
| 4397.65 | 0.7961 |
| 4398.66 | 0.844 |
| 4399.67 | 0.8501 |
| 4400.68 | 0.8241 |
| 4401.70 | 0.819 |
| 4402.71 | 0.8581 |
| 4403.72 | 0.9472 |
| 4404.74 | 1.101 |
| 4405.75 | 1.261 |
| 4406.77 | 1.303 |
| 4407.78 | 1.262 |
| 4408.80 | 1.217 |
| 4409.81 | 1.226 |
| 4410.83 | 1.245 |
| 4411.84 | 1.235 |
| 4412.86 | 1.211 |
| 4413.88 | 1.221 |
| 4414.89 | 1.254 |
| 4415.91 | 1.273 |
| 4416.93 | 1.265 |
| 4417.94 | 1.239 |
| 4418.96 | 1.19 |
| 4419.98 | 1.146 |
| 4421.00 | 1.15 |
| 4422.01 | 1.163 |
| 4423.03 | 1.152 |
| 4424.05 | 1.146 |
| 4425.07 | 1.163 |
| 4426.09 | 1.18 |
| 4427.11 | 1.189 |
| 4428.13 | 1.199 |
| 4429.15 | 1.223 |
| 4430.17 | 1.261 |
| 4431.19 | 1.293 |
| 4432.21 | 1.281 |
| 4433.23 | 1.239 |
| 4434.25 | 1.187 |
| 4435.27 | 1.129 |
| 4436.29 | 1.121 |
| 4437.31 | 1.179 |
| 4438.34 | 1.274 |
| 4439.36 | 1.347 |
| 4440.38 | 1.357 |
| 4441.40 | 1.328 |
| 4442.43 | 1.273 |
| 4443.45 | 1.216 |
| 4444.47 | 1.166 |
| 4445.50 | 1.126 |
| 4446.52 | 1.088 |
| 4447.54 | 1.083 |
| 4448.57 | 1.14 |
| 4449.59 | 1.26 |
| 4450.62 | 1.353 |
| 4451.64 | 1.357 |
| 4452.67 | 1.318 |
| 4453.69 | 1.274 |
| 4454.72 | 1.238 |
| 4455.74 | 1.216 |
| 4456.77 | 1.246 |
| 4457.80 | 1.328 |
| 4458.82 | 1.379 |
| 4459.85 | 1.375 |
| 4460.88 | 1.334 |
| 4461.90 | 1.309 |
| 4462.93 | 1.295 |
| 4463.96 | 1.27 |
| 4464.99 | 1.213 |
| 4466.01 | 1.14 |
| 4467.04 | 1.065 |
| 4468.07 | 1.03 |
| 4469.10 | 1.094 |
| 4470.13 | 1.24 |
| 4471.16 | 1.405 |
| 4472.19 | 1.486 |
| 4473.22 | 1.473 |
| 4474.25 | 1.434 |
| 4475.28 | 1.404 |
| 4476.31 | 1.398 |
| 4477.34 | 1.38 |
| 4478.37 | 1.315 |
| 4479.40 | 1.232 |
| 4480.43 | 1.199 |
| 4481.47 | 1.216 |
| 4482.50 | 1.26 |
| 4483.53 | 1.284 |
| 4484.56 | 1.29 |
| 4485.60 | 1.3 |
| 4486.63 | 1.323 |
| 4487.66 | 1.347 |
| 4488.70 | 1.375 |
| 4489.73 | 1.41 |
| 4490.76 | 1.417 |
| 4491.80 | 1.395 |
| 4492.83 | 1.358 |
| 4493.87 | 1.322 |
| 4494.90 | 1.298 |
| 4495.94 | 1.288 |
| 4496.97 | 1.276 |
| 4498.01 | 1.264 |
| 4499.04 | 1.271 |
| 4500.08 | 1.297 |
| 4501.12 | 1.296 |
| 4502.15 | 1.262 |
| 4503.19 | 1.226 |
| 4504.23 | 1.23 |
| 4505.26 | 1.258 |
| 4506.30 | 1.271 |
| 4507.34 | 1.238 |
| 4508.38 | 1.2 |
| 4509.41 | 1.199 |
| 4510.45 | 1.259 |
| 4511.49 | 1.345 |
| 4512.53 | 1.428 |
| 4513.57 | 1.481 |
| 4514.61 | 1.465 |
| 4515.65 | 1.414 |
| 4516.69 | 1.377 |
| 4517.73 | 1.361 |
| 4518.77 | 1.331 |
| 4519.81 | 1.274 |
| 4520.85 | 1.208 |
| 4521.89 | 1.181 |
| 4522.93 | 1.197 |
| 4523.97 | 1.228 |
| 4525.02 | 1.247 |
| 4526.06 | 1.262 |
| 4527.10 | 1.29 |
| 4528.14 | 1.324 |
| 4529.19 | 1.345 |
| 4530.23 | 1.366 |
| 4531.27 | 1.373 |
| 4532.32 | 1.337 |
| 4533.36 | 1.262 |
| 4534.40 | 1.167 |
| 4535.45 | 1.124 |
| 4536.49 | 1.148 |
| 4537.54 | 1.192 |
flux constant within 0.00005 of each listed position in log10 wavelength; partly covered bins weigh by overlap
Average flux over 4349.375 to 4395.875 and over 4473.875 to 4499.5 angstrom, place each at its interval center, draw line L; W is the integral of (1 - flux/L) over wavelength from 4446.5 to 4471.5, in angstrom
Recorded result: 0.8 angstrom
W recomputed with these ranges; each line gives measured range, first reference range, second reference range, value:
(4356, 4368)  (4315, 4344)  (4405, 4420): 0.7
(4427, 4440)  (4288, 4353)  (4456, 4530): 1.1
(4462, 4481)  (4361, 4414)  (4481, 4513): -0.5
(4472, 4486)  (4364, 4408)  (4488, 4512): -0.9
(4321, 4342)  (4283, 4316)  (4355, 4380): -1.7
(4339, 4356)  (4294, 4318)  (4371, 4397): -2.4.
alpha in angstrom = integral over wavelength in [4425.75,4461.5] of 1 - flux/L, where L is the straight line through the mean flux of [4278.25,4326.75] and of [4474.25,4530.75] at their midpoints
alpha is 2.5 angstrom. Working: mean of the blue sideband 1.42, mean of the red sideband 1.31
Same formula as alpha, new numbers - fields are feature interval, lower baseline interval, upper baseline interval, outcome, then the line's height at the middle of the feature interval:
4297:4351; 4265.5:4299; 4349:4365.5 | -3.7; 1.34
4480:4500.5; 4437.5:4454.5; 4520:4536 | -0.9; 1.25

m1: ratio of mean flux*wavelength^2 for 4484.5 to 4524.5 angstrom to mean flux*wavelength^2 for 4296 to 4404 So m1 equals 1.10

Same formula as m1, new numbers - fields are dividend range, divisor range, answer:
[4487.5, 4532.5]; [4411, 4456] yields 1.11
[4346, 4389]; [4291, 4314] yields 0.84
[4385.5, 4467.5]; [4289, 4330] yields 0.88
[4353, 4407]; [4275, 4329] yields 0.81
